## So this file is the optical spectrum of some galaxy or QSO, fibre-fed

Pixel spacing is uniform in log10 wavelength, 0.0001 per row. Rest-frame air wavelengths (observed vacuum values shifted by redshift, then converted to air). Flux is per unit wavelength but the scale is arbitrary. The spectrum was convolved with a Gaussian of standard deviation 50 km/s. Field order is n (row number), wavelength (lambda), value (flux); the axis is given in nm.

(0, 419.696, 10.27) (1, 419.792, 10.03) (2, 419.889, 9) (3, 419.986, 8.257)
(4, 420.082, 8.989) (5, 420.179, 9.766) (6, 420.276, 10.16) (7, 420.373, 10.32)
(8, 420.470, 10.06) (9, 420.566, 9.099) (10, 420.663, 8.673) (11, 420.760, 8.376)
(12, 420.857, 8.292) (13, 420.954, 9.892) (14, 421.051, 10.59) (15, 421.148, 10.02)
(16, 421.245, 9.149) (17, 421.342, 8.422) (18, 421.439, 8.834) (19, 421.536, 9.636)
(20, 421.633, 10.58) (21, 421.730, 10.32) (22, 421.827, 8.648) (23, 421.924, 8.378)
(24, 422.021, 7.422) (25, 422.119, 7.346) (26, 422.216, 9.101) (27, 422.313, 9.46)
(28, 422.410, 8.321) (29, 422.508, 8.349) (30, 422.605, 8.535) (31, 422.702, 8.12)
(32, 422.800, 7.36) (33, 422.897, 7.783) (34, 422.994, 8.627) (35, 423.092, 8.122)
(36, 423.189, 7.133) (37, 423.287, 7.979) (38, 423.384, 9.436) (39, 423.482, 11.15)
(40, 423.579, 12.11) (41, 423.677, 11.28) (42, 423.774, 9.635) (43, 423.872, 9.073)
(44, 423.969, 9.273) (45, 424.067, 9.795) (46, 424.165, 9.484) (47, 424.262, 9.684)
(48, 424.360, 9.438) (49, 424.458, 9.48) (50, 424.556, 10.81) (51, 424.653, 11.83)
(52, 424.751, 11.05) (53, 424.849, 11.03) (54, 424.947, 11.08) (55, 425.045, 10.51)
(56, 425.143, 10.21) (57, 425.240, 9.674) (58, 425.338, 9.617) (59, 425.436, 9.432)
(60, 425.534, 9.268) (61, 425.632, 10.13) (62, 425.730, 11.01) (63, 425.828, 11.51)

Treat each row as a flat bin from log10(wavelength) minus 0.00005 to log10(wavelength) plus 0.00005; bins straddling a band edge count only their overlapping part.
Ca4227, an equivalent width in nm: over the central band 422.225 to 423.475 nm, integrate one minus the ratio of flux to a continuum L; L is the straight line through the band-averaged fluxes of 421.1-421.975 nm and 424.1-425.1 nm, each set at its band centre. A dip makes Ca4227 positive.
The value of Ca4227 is 0.18 nm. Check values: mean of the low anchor 9.33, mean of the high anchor 10.4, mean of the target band 8.39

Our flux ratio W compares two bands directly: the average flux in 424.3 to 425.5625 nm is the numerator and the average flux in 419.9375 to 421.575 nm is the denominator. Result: 1.10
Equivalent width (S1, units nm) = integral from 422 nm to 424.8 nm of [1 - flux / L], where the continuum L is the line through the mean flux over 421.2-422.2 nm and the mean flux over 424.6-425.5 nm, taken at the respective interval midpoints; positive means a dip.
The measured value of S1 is 0.14 nm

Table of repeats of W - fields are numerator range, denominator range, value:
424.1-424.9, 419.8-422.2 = 1.13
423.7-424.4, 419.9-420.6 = 1.01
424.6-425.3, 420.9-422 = 1.14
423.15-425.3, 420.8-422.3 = 1.10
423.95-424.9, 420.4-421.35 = 1.10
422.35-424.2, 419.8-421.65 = 0.96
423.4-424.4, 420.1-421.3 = 1.06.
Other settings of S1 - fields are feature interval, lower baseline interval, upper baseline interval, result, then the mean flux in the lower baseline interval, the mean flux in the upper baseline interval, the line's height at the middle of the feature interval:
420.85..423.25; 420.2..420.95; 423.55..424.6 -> 0.211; 9.33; 9.96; 9.6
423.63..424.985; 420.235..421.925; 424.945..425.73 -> -0.047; 9.44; 9.99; 9.86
